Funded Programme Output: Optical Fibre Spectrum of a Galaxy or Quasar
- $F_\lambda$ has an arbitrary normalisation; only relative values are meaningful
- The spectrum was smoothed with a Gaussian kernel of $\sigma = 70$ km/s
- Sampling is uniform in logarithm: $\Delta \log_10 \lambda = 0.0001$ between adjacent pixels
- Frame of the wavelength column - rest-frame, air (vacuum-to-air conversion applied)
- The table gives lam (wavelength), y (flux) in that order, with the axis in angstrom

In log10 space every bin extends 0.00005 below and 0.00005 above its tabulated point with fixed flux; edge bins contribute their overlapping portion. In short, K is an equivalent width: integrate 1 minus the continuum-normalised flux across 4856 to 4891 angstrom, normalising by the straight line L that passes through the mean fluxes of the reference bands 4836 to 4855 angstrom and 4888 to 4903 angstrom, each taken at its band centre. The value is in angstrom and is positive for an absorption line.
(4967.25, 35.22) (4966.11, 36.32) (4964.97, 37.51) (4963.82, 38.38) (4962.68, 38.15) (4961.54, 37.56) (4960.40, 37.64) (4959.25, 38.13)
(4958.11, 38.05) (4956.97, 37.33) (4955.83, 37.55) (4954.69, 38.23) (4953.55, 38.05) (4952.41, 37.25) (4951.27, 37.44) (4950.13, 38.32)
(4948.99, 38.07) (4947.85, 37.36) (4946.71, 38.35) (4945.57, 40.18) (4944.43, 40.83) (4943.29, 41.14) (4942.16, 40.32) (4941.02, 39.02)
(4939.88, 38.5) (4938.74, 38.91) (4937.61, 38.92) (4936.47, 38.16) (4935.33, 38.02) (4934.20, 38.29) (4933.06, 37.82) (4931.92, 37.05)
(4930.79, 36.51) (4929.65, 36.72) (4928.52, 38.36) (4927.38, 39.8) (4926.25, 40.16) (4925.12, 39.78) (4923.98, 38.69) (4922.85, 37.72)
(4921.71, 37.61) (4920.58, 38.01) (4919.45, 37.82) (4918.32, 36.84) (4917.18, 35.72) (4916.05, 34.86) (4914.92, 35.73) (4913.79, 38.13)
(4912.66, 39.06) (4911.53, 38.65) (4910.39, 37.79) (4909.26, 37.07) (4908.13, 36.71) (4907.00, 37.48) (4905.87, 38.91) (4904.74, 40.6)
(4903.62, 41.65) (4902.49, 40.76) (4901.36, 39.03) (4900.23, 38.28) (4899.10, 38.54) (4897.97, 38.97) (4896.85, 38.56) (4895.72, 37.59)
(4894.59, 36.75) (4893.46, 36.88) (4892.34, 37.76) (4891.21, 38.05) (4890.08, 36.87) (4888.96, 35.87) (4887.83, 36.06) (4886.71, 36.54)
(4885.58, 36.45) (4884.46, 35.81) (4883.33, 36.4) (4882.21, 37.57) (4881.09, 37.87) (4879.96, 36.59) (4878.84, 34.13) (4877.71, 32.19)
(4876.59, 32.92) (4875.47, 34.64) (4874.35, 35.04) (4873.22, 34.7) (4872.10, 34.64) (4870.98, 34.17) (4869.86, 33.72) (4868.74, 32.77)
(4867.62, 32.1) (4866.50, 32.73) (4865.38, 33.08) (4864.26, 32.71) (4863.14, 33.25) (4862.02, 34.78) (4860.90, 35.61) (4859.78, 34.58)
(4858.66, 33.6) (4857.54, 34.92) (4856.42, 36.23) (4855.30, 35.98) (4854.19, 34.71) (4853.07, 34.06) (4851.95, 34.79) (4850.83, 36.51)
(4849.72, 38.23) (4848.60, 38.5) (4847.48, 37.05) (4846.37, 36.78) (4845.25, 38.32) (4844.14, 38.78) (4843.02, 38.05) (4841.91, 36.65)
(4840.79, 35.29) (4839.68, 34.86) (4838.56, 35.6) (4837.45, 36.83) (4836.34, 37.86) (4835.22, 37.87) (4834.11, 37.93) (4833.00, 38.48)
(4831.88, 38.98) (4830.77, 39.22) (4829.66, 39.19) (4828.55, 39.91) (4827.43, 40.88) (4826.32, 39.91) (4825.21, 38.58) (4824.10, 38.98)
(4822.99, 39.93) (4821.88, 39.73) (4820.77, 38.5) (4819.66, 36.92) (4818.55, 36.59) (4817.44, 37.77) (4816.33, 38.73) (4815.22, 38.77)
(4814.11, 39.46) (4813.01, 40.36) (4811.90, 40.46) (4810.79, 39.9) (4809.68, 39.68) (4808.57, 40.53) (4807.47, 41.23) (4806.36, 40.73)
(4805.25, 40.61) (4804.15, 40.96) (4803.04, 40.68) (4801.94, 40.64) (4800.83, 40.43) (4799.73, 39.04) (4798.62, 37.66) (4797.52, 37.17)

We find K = 2.38 angstrom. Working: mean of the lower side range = 36.6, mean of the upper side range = 37.9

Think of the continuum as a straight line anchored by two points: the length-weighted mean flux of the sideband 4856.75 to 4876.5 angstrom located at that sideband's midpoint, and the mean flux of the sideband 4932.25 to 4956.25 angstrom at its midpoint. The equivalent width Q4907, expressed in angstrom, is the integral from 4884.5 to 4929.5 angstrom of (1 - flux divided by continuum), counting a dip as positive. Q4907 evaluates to -1.9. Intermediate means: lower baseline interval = 33.9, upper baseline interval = 38.6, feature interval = 37.9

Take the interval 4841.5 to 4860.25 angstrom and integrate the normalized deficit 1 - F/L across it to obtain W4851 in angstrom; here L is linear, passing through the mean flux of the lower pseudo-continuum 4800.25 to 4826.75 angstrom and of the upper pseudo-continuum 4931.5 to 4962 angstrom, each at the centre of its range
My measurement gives 1.4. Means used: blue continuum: 39.6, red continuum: 38.4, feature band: 36.3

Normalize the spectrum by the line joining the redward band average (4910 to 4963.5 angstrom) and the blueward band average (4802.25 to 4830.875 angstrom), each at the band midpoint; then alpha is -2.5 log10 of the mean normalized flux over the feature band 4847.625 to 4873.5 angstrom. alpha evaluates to 0.13 mag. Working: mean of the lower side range 39.6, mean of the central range 34.7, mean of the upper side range 38.1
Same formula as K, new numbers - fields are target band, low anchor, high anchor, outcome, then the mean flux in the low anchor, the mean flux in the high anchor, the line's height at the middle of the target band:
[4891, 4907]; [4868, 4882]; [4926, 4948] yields -1.14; 34.5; 38.7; 36.1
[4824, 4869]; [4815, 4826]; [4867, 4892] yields 0.75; 38.5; 35.3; 37.1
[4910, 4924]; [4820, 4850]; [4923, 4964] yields 0.36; 38.2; 38.4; 38.4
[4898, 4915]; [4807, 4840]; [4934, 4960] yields -0.01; 38.8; 38.5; 38.6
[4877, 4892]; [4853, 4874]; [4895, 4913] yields 0.13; 34.1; 38.7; 36.5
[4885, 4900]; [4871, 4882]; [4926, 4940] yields -0.65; 34.8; 38.2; 35.8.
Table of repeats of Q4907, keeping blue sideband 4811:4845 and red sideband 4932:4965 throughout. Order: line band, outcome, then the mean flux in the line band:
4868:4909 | 1.8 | 36.7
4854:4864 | 0.9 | 34.8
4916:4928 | 0.1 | 38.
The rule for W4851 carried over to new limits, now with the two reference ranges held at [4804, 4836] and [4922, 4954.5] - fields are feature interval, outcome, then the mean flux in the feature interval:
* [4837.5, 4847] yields 0.6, 36.8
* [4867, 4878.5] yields 1.6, 33.7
